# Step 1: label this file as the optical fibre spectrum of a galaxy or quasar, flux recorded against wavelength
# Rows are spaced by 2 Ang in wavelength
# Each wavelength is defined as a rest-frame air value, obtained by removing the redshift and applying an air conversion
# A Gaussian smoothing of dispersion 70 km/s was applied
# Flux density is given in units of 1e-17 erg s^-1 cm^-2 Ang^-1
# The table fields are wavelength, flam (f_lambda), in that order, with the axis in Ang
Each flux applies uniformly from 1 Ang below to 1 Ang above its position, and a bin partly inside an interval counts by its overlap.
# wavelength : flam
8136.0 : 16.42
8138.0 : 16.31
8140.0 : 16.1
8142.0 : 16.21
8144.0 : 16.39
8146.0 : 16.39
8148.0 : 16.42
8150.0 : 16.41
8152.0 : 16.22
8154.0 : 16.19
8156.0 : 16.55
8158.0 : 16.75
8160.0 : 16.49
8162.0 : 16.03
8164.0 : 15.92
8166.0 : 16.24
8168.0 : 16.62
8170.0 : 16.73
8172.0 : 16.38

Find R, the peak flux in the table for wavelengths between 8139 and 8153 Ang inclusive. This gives 16.42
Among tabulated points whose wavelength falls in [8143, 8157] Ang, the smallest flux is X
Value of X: 16.19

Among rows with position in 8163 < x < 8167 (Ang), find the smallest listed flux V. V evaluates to 15.92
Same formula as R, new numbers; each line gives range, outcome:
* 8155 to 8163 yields 16.75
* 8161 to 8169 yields 16.62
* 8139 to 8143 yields 16.21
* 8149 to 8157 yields 16.55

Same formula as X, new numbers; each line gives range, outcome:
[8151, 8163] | 16.03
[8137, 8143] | 16.1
